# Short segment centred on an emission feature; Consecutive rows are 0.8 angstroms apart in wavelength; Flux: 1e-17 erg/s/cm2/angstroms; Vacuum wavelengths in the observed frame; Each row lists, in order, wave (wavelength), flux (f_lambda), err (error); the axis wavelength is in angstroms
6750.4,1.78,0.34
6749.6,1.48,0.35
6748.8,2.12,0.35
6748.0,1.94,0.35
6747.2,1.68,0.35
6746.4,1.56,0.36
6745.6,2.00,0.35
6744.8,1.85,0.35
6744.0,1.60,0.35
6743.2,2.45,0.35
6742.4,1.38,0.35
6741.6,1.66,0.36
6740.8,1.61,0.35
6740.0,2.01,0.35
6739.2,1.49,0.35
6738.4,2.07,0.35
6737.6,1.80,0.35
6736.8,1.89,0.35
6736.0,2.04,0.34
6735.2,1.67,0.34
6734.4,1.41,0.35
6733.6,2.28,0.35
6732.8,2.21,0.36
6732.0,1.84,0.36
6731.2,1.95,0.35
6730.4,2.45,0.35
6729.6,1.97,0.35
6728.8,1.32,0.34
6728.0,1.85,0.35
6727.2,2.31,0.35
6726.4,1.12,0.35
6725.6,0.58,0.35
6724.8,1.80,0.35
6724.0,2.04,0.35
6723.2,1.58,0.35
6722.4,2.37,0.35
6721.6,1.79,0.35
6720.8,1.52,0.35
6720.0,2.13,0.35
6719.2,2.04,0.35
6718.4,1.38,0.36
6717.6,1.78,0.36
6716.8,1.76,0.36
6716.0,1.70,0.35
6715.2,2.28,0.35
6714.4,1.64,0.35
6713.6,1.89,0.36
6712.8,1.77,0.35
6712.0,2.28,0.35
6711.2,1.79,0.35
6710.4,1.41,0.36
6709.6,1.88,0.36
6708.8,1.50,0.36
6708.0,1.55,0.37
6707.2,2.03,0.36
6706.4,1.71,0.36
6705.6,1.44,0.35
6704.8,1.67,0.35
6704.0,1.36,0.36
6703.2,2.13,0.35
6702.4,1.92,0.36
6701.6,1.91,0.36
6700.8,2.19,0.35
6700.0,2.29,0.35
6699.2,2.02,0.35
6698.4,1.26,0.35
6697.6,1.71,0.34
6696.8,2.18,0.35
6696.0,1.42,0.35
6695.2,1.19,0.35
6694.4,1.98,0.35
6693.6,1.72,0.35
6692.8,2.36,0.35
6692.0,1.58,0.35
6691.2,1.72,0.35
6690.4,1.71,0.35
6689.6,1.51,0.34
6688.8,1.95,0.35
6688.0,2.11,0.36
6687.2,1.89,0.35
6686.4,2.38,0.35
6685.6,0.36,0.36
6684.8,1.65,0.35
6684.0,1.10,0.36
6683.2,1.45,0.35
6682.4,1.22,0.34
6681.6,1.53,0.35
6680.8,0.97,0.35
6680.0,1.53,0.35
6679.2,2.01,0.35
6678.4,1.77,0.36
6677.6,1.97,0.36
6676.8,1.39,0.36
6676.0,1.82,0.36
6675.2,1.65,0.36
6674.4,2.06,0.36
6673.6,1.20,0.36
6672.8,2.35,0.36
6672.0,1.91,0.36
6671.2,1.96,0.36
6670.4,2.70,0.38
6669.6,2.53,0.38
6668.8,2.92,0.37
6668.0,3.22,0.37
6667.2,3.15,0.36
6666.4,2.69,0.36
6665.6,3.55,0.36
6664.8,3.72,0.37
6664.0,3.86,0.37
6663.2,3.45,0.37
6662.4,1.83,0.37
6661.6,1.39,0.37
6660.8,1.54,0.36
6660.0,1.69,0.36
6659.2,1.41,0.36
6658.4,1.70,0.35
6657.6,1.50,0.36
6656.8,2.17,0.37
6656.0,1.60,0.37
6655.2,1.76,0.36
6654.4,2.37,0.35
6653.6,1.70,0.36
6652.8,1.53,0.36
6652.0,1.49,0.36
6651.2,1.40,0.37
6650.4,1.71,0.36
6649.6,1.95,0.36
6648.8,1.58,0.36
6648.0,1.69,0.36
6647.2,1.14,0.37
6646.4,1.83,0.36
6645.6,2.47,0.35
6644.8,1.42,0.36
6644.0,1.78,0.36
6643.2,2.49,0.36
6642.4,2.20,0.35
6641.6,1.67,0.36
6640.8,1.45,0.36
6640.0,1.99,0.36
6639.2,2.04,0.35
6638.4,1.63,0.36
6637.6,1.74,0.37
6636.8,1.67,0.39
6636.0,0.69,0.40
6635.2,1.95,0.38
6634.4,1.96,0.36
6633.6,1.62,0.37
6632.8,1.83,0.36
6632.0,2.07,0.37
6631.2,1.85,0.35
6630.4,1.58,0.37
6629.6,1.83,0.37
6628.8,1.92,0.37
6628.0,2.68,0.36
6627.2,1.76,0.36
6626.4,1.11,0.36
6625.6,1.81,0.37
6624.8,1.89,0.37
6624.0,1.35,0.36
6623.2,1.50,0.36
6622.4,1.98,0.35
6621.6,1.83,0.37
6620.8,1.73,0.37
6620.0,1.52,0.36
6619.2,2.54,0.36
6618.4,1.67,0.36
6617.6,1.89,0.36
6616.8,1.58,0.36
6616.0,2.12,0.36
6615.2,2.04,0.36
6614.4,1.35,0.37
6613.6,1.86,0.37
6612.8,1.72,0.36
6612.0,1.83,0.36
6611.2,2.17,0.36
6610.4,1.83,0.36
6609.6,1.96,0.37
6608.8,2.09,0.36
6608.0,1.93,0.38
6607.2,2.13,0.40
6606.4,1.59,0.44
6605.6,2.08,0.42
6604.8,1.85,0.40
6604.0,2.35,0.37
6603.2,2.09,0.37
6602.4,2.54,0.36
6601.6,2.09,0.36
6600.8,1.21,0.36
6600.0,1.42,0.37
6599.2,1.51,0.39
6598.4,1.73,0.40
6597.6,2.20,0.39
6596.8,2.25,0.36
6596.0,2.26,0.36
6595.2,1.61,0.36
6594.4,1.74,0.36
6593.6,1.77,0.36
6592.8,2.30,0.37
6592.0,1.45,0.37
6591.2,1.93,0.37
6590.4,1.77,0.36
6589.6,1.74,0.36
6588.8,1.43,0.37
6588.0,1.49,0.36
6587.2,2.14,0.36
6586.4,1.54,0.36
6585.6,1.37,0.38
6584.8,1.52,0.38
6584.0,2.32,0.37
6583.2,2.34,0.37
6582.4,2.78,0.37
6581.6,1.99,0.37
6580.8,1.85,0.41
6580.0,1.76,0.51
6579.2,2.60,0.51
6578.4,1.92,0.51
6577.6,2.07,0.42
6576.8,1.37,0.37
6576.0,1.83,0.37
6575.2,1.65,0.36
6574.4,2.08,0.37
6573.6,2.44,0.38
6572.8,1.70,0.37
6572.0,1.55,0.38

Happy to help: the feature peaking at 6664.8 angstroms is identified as H-beta 4861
